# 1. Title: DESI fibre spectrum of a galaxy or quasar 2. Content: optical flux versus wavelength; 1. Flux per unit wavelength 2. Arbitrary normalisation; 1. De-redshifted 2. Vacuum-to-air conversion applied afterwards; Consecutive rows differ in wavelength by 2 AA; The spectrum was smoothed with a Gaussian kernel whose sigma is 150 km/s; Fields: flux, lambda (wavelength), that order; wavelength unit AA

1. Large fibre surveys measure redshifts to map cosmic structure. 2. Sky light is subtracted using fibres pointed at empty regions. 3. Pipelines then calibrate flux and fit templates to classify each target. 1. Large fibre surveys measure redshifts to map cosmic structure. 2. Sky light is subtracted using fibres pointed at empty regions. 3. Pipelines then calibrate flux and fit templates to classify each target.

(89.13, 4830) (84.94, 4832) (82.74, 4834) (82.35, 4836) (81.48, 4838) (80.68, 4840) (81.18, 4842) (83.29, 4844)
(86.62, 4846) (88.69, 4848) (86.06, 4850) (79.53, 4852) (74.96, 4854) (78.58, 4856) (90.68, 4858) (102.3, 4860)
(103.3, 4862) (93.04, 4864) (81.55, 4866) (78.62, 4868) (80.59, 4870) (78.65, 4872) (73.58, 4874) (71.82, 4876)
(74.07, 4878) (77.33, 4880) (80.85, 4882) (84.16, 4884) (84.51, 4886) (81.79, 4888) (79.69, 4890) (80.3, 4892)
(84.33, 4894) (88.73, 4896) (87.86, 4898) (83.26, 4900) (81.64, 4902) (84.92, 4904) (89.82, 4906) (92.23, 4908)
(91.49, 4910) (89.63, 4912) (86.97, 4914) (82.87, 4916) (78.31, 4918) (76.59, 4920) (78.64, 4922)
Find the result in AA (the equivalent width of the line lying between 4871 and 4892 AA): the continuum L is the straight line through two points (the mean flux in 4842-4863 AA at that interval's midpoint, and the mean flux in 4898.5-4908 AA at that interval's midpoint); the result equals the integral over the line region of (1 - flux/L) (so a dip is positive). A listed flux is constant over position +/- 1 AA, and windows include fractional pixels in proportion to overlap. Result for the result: 1.9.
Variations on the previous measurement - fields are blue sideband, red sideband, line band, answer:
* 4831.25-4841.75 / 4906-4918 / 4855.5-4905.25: 1.1 AA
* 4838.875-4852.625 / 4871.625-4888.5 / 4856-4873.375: -1.5 AA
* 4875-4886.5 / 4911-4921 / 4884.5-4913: -1.7 AA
